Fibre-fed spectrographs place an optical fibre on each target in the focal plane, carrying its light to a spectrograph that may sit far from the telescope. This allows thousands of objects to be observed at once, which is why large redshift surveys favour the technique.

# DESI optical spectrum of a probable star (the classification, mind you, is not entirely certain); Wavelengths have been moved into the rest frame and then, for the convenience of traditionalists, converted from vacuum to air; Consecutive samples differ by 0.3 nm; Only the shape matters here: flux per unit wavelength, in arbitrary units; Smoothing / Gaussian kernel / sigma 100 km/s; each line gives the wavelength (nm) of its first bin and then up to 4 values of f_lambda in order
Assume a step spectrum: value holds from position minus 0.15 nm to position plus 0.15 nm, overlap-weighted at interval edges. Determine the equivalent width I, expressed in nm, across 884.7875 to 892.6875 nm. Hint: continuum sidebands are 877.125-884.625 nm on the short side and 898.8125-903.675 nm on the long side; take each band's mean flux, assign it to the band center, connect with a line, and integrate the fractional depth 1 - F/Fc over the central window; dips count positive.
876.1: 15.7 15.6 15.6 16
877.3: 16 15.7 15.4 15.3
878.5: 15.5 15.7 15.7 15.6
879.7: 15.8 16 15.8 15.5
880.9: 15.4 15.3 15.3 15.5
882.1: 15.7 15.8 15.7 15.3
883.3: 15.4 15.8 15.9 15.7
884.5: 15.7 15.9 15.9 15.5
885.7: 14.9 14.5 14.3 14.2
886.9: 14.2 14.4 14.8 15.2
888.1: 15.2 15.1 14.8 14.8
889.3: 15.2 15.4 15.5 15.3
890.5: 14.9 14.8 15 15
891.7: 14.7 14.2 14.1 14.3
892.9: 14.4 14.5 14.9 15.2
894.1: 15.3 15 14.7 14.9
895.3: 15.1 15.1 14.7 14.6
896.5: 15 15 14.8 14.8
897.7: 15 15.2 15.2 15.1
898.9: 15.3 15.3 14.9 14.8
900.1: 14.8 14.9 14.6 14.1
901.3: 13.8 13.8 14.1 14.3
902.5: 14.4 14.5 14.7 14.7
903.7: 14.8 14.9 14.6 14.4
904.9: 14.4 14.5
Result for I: 0.17 nm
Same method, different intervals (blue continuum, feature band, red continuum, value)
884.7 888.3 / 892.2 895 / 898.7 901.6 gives 0.011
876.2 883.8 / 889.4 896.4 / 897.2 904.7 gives 0.087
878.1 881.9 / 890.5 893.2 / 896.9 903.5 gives 0.086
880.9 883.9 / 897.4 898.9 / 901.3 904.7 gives -0.042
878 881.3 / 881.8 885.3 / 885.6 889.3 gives -0.124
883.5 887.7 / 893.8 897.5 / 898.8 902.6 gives -0.050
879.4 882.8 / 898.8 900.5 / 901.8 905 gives -0.032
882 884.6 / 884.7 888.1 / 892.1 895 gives 0.108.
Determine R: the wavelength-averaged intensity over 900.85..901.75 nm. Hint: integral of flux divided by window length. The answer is 13.9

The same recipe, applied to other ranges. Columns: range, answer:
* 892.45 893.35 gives 14.4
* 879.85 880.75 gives 15.8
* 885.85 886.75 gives 14.3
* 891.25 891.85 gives 14.8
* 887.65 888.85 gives 15.1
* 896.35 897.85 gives 14.9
